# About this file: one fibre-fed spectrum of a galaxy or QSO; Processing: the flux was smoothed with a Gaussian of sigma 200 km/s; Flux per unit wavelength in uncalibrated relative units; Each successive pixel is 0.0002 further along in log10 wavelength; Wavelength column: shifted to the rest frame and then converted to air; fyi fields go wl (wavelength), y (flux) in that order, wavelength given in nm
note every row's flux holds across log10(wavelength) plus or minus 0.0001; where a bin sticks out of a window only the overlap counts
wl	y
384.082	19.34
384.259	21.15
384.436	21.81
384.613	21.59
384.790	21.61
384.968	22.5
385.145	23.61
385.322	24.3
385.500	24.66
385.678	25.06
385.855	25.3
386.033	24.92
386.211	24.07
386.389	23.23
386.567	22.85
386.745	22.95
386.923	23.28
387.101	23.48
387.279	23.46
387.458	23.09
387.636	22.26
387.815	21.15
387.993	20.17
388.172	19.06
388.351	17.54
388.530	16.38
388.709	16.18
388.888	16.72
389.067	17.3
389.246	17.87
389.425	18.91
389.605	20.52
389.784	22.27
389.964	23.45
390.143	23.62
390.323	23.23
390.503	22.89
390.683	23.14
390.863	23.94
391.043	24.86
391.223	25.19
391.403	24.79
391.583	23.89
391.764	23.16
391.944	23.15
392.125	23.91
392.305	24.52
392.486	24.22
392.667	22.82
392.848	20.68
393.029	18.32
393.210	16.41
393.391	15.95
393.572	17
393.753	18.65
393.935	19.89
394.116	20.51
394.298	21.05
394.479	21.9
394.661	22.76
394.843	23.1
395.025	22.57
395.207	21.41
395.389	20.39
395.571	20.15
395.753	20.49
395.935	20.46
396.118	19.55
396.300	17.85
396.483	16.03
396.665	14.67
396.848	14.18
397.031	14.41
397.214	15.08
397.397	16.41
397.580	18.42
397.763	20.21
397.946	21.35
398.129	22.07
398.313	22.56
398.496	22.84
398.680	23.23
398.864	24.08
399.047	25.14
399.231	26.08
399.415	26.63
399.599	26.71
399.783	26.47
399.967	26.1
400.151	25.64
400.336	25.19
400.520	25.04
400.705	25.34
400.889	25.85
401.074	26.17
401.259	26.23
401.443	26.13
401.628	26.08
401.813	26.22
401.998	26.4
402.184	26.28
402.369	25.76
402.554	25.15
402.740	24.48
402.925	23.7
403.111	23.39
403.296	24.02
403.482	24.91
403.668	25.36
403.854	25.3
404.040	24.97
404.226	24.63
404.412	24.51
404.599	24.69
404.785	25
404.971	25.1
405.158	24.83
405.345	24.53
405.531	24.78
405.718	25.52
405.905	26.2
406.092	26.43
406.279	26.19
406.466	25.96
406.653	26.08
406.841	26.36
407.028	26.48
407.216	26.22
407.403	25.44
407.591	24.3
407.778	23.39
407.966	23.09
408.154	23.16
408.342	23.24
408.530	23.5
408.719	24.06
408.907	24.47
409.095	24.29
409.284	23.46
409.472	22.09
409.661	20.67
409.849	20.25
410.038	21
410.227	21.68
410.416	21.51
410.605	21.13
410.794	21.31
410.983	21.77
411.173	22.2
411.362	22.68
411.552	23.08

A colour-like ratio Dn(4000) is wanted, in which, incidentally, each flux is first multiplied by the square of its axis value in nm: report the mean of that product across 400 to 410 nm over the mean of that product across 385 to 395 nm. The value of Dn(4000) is 1.23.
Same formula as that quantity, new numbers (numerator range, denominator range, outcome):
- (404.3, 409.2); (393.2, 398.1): 1.39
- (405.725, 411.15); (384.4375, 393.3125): 1.18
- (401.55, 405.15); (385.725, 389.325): 1.29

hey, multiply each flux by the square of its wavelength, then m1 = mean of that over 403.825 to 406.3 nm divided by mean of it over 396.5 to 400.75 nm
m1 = 1.18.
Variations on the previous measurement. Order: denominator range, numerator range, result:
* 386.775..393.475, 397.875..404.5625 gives 1.23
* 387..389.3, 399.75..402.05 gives 1.41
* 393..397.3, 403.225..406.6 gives 1.40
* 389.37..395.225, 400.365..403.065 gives 1.22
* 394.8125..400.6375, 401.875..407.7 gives 1.22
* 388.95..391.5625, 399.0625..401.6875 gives 1.23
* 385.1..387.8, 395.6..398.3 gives 0.81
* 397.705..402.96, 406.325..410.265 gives 0.99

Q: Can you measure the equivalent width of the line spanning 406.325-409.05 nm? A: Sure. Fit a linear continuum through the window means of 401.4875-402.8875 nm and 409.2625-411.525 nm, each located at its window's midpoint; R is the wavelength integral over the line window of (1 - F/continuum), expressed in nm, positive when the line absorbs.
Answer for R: -0.21 nm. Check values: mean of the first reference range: 25.7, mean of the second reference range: 21.6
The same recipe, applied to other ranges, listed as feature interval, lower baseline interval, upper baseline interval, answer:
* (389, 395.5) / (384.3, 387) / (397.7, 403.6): 0.66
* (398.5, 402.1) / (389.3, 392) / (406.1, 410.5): -0.33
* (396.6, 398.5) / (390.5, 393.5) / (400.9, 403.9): 0.46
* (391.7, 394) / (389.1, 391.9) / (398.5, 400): 0.27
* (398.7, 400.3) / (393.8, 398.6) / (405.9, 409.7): -0.36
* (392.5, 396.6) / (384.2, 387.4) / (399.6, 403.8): 0.76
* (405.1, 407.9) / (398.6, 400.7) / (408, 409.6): -0.18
